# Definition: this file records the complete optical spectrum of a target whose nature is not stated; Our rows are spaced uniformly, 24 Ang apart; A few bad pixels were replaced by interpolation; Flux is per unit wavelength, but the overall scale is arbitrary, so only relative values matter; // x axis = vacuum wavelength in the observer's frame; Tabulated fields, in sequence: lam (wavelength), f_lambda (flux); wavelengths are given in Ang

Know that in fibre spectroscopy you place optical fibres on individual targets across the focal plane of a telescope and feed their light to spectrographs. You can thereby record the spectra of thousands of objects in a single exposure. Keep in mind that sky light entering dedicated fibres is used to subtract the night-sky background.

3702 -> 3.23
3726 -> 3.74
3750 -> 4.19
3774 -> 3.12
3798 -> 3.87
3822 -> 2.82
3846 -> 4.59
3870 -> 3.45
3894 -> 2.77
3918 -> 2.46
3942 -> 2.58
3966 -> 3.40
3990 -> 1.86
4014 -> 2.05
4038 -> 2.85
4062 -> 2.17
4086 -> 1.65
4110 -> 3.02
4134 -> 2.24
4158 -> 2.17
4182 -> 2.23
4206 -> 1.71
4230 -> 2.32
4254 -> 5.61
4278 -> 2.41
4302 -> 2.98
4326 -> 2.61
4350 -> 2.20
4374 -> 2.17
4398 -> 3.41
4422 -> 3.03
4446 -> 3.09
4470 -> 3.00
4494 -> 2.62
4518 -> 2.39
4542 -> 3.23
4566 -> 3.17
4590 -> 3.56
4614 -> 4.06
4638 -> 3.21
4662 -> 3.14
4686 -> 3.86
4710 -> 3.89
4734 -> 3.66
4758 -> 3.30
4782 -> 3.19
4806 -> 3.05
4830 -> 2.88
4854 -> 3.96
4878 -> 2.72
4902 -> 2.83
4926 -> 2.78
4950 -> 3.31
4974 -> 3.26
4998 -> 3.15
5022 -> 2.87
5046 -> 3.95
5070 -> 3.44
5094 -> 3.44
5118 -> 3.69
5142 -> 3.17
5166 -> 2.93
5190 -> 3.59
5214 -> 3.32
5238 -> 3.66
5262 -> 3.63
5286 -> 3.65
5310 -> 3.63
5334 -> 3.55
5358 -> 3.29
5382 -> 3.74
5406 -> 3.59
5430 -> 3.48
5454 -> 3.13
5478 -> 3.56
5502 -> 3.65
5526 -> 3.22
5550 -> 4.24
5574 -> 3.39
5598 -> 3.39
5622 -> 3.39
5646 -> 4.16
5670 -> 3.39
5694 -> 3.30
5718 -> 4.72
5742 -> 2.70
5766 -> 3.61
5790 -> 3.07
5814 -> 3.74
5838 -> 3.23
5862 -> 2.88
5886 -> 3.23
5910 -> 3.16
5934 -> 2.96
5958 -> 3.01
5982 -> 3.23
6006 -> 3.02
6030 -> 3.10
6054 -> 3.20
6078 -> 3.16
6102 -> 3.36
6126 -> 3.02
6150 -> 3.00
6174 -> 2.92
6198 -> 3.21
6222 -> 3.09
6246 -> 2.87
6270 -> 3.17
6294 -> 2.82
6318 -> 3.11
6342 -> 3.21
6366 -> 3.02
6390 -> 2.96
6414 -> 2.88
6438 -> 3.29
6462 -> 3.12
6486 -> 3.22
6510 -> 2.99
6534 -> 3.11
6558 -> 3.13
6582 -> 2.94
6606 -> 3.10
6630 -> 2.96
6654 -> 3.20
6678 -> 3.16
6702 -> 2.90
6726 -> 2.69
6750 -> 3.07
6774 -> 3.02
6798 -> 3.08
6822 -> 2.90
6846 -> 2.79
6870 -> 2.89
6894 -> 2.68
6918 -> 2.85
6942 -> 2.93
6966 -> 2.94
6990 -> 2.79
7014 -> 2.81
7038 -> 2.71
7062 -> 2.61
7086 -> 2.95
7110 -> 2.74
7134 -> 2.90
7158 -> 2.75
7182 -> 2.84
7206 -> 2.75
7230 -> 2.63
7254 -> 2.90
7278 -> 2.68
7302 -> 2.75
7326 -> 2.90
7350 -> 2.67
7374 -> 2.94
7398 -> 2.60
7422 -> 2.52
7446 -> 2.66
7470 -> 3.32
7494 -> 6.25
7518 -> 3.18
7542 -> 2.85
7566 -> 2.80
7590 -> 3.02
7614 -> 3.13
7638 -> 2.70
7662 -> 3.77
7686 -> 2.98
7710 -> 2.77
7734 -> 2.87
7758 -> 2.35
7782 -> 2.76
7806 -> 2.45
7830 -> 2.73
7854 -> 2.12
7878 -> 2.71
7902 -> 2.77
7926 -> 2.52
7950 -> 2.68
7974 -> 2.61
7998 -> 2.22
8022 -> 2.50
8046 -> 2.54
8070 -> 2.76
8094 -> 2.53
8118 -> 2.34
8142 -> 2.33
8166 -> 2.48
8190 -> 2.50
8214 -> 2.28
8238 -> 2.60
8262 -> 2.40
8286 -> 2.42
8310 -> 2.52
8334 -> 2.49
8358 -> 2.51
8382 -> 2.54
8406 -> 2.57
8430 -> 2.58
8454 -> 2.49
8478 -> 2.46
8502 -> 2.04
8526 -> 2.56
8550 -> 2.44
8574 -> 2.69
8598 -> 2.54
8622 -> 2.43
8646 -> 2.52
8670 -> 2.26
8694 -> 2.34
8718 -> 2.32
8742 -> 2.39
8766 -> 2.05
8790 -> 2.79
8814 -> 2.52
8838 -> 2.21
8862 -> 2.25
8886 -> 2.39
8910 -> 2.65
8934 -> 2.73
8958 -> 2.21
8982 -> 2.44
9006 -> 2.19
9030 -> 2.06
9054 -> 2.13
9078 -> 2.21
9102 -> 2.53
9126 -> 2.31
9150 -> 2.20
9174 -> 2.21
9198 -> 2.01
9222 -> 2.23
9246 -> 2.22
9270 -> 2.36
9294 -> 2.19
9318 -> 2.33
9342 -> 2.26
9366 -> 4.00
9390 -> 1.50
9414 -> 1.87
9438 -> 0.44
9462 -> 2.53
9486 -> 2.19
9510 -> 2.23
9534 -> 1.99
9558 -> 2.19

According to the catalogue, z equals 0.140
